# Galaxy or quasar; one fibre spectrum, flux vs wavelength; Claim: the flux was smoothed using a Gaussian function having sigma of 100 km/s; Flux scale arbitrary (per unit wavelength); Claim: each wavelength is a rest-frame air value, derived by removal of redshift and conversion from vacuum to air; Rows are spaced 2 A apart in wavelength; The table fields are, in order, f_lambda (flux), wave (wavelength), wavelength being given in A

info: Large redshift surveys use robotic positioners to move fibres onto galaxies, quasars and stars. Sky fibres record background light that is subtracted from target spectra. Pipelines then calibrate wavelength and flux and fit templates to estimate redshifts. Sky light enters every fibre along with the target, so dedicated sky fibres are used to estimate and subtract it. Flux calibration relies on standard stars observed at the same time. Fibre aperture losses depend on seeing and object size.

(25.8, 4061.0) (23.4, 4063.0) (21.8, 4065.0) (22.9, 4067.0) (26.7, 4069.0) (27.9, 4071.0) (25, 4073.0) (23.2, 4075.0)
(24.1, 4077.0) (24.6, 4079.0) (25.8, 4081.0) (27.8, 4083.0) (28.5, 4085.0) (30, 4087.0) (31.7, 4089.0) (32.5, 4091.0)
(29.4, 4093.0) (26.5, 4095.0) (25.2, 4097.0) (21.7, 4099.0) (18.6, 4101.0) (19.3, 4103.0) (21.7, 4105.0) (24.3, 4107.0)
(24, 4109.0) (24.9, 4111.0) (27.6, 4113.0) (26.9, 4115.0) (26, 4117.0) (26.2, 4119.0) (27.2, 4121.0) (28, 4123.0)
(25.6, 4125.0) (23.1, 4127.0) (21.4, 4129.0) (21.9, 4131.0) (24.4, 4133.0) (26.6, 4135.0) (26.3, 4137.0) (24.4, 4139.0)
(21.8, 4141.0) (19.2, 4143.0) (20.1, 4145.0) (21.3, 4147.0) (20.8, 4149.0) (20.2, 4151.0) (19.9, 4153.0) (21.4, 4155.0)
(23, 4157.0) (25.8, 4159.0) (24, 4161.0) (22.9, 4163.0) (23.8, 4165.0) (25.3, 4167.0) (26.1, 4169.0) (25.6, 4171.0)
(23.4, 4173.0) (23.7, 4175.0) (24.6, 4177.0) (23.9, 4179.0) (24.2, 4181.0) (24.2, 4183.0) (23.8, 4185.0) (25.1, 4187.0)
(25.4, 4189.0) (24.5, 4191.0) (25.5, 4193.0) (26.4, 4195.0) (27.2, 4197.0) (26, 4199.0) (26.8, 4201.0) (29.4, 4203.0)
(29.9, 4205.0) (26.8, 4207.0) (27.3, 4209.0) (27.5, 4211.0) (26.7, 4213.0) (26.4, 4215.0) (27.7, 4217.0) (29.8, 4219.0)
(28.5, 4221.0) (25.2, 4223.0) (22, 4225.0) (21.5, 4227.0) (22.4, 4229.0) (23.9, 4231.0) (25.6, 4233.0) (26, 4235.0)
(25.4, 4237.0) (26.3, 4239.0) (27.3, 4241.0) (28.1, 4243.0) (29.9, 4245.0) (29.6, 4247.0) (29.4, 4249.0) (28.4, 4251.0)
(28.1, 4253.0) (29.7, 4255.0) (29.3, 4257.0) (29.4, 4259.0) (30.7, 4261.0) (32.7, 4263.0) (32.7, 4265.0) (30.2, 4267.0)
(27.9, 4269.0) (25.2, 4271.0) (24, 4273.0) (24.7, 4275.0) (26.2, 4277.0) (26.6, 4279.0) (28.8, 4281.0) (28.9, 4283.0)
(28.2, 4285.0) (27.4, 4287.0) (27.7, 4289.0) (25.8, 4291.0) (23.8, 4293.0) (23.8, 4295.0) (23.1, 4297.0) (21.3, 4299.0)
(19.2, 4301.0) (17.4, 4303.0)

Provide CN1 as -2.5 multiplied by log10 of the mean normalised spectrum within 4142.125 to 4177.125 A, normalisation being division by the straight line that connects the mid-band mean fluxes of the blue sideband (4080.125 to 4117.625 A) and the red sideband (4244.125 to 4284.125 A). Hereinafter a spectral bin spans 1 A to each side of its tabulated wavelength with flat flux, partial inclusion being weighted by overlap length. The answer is 0.18 mag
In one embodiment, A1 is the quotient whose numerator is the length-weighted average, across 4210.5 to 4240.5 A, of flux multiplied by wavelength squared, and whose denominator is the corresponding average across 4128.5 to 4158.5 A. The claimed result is 1.20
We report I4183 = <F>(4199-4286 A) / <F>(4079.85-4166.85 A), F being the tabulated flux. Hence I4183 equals 1.12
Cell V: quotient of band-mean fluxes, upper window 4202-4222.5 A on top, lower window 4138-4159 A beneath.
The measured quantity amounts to 1.3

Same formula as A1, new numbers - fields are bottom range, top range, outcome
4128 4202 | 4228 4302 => 1.19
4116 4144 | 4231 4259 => 1.20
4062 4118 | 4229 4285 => 1.19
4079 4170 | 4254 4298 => 1.21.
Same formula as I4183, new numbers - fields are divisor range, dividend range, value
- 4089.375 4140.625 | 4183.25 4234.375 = 1.04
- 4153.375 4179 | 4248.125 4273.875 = 1.21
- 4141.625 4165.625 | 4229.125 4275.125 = 1.28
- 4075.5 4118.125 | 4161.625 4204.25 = 0.98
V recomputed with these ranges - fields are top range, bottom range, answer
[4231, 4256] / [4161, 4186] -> 1.14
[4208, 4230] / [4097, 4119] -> 1.09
